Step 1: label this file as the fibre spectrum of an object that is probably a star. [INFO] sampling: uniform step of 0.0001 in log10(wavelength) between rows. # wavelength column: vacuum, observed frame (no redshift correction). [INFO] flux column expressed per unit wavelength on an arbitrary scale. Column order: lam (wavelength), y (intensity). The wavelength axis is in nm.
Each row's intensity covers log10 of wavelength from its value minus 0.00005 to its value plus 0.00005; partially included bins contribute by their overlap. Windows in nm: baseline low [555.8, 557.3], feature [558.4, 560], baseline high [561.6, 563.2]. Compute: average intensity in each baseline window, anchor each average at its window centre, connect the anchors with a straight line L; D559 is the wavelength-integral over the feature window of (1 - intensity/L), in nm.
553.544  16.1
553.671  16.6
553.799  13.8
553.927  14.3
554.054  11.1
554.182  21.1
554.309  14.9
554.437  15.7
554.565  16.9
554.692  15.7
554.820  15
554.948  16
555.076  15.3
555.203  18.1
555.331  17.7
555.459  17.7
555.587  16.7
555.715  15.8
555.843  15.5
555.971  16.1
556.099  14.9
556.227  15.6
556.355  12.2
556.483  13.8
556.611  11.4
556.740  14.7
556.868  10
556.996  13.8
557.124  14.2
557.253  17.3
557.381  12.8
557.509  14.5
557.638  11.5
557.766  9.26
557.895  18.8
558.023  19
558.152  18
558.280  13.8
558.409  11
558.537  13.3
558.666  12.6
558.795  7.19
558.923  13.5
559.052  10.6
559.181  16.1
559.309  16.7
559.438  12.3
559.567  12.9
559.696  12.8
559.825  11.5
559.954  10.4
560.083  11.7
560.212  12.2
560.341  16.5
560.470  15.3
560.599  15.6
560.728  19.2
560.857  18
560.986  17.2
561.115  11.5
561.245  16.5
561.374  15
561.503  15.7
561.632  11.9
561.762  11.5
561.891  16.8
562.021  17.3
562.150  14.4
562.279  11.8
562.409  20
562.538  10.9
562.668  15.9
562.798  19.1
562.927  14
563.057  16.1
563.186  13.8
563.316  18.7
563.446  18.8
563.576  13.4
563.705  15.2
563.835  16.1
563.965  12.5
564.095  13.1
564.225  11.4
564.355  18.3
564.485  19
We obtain 0.22 nm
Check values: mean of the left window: 14.1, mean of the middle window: 12.4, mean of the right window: 15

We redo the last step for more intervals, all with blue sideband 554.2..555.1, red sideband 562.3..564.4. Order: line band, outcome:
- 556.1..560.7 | 0.62 nm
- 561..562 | 0.07 nm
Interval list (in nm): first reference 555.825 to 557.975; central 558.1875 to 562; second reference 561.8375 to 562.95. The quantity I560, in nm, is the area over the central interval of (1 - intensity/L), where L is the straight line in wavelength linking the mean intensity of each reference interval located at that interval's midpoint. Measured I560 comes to 0.28 nm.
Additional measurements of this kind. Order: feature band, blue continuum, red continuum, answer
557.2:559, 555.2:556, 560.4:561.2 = 0.300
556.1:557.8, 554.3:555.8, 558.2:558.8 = 0.091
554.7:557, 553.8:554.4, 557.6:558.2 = 0.034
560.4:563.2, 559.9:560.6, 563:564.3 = -0.246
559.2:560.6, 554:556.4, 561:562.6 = 0.141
